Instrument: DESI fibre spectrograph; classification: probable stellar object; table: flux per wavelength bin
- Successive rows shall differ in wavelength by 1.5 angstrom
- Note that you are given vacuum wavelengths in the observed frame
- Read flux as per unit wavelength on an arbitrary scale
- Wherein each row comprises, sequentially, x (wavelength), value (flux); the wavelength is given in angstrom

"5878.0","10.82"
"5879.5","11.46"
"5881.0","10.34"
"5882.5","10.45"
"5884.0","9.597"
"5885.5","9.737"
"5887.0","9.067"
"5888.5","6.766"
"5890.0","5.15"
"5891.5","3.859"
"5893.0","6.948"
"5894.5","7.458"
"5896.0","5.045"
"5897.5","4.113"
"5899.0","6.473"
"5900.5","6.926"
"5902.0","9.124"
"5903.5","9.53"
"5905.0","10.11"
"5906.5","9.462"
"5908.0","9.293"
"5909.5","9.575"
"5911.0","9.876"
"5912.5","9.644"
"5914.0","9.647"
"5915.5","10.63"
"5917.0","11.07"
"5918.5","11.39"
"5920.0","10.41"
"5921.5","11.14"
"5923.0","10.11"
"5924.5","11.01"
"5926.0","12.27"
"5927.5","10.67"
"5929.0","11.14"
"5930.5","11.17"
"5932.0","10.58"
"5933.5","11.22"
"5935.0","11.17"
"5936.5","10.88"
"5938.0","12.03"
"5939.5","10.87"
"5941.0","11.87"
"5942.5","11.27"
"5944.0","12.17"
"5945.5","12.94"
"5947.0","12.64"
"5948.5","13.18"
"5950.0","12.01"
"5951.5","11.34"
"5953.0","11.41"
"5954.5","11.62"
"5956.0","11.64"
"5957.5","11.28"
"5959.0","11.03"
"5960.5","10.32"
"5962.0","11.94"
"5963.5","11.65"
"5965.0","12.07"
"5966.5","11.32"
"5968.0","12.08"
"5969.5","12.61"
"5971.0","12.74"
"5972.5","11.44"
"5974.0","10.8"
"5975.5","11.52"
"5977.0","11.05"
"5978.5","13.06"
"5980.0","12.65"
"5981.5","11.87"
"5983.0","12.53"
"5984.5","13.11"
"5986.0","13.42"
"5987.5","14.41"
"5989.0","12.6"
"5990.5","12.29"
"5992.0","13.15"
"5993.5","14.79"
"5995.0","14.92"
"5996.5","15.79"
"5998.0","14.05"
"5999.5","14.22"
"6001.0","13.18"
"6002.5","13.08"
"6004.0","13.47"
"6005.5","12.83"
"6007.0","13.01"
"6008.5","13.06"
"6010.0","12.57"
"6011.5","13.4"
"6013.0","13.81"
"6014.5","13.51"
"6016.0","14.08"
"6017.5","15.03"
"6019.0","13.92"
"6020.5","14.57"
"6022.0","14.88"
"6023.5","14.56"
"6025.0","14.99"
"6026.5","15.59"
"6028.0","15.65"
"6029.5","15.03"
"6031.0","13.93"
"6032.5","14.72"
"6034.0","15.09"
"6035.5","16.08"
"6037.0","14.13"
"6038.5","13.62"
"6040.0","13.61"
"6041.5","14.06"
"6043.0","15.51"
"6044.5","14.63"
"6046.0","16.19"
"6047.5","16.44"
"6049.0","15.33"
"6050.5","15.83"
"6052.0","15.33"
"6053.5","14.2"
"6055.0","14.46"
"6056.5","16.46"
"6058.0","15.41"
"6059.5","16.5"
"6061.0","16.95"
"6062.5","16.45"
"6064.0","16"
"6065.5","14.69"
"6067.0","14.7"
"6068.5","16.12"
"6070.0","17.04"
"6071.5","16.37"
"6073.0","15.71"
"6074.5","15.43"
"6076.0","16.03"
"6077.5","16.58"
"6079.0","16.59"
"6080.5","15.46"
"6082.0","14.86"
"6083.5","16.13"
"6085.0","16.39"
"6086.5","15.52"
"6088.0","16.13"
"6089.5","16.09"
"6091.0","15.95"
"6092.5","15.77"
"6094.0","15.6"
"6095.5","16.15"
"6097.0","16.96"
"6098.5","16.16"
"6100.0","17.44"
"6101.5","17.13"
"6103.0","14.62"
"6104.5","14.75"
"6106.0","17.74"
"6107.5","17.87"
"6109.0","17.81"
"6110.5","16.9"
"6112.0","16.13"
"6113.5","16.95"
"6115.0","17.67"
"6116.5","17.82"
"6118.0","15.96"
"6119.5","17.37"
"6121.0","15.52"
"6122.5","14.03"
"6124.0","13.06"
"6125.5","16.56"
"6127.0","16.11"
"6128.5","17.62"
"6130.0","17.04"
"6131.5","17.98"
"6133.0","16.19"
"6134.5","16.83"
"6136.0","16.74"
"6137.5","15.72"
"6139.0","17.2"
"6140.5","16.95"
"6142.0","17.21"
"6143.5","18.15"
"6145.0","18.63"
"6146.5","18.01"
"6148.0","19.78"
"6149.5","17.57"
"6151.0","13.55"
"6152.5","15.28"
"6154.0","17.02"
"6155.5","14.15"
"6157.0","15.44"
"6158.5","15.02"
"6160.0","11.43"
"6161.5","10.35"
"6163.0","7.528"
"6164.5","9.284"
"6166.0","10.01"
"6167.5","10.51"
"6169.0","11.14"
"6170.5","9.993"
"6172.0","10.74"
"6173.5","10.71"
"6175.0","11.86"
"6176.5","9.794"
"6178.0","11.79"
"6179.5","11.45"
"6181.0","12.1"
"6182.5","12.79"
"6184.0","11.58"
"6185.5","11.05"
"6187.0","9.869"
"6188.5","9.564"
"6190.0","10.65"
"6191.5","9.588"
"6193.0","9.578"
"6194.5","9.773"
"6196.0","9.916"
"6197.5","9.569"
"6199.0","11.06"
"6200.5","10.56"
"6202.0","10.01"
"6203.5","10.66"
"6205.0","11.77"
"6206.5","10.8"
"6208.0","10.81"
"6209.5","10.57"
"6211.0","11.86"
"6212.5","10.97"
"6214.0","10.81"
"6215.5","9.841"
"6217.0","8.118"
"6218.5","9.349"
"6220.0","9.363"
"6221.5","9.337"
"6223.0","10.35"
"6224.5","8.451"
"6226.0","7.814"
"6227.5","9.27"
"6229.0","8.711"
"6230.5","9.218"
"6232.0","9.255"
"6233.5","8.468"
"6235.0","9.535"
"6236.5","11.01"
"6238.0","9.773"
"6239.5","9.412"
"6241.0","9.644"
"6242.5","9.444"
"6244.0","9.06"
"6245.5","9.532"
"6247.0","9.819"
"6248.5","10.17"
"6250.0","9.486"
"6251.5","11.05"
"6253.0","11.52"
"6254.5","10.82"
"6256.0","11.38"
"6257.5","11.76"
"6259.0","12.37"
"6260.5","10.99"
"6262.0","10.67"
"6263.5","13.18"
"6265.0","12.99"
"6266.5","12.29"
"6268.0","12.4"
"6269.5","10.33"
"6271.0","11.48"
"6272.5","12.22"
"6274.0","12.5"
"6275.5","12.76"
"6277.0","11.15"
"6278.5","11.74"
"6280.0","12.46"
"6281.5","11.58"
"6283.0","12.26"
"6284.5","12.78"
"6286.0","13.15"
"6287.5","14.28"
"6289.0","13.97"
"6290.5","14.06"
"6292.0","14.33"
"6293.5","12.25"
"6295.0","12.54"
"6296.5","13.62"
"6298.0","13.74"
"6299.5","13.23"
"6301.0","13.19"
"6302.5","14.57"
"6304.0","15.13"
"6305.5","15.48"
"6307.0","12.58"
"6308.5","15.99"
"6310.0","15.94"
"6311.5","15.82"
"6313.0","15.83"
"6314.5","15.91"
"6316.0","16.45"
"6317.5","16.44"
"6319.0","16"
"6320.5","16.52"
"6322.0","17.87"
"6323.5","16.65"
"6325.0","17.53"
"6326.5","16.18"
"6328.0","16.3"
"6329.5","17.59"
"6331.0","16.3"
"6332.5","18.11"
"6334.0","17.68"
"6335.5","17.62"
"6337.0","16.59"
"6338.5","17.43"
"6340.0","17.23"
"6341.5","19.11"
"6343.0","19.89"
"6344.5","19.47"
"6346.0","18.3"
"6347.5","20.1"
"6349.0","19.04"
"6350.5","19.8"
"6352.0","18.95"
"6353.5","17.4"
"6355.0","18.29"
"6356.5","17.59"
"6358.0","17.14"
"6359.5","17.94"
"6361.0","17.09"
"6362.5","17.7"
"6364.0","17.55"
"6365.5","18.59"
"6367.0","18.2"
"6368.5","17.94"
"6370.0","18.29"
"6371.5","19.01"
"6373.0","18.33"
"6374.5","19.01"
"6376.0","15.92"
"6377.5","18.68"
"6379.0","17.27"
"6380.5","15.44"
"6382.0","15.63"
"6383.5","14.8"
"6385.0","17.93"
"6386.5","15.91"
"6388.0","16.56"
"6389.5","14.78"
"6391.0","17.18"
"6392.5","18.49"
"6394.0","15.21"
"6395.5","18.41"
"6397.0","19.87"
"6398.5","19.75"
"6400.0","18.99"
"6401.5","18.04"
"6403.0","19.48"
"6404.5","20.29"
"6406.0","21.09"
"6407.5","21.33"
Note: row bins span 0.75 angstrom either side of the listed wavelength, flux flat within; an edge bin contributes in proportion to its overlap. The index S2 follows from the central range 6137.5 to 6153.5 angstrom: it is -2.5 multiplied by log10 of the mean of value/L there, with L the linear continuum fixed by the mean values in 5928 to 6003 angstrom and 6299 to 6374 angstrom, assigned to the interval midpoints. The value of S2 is -0.17 mag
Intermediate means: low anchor 12.2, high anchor 17.2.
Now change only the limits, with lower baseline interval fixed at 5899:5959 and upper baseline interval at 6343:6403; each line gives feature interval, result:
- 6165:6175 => 0.352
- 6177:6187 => 0.267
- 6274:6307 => 0.245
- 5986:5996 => -0.163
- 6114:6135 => -0.179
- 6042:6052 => -0.223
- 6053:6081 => -0.215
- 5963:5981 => -0.038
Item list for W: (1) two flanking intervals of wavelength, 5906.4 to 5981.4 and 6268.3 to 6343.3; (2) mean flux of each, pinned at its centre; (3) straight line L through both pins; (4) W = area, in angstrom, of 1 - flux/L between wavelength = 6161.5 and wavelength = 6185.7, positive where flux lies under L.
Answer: 5.0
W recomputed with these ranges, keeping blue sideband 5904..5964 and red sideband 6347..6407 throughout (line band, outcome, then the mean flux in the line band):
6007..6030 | -3.46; 14.3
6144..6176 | 2.86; 13.2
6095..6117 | -4.89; 16.8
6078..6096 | -3.26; 15.9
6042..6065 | -4.89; 15.7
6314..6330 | 0.39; 16.7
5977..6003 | -3.17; 13.4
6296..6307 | 1.79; 14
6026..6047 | -3.62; 14.9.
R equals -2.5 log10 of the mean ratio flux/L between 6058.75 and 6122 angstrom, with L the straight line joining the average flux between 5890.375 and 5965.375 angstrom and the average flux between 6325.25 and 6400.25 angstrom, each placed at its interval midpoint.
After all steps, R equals -0.24 mag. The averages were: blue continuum 10.3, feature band 16.3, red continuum 17.7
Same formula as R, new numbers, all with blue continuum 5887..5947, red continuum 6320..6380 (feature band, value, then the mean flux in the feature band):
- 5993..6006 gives -0.24 mag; 14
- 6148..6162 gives -0.05 mag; 14.8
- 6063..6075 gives -0.25 mag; 15.8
